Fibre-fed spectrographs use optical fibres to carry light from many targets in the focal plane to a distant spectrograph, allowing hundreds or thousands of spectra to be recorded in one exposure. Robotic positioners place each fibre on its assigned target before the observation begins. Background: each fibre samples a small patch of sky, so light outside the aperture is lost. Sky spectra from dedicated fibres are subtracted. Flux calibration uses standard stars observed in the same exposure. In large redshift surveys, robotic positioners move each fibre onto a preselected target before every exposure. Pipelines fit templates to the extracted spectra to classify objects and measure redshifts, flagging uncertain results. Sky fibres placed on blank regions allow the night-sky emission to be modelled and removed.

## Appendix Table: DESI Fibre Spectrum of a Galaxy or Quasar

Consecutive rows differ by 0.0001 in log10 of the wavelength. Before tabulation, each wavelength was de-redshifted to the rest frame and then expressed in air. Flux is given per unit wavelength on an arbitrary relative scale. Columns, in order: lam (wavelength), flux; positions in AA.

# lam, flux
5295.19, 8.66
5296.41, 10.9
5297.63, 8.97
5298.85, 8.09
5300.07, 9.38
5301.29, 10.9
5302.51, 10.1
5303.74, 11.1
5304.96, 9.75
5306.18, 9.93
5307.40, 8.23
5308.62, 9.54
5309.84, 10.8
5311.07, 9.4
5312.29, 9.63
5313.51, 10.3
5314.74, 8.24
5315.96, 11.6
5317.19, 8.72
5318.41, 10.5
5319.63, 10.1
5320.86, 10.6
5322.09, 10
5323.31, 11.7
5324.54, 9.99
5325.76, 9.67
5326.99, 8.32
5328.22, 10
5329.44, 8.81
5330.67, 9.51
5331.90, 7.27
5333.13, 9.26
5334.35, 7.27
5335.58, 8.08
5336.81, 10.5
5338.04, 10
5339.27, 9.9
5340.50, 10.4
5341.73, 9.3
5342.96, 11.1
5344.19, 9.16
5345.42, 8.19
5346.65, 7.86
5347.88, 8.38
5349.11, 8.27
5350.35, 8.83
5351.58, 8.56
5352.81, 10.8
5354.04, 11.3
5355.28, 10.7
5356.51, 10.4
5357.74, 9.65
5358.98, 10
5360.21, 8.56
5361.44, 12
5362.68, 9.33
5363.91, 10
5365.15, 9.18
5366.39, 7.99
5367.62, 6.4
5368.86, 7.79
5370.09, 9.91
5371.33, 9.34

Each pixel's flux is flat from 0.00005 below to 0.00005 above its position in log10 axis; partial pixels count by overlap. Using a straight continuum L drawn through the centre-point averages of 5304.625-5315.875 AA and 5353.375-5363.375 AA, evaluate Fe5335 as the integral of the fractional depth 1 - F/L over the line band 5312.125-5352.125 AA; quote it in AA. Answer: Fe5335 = 2.1 AA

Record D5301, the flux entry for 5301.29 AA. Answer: 10.9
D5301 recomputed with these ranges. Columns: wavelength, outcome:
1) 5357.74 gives 9.65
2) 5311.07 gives 9.4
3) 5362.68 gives 9.33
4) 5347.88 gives 8.38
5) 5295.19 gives 8.66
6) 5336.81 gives 10.5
